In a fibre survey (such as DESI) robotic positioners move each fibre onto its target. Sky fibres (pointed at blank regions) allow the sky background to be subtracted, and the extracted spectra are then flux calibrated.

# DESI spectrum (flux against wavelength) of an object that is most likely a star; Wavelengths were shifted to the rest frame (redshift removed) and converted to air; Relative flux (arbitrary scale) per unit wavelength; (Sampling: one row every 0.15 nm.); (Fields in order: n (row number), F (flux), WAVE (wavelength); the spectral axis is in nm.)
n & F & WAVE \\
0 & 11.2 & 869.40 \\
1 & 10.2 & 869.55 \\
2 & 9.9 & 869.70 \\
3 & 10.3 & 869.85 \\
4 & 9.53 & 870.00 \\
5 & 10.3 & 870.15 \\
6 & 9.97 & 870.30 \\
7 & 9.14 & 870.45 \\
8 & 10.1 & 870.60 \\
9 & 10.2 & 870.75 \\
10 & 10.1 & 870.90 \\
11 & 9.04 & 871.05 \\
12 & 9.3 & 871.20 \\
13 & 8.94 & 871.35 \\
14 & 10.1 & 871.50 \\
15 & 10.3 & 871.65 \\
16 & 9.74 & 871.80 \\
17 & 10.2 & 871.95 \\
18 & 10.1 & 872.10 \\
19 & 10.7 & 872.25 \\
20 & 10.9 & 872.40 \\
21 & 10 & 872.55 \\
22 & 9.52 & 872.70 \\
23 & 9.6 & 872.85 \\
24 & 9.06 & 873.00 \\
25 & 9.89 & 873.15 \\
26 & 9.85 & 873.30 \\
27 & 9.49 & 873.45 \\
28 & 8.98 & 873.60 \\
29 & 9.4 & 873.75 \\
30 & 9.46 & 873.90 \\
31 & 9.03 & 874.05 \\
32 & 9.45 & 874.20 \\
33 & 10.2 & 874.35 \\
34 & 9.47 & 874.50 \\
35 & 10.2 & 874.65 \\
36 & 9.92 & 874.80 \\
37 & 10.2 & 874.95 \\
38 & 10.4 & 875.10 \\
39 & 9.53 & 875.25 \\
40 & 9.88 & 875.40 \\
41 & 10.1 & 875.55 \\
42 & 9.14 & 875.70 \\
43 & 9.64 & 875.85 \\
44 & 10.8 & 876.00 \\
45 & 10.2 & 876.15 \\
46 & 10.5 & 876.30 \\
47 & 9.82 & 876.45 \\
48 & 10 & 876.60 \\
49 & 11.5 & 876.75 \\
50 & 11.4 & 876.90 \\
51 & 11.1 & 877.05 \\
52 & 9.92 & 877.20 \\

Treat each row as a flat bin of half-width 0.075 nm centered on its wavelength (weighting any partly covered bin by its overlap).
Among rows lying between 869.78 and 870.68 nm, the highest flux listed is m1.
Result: 10.3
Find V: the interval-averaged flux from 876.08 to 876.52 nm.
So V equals 10.2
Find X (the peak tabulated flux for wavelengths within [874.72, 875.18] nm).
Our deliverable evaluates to 10.4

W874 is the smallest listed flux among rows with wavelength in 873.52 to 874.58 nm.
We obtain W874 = 8.98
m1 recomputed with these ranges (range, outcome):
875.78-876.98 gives 11.5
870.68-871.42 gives 10.2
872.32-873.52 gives 10.9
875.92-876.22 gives 10.8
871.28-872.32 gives 10.7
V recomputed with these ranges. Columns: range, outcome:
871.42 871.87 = 10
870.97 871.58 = 9.36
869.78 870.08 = 9.91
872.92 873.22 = 9.47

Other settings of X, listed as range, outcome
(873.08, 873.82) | 9.89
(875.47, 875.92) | 10.1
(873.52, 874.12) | 9.46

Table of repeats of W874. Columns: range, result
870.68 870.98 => 10.1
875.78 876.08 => 9.64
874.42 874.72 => 9.47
